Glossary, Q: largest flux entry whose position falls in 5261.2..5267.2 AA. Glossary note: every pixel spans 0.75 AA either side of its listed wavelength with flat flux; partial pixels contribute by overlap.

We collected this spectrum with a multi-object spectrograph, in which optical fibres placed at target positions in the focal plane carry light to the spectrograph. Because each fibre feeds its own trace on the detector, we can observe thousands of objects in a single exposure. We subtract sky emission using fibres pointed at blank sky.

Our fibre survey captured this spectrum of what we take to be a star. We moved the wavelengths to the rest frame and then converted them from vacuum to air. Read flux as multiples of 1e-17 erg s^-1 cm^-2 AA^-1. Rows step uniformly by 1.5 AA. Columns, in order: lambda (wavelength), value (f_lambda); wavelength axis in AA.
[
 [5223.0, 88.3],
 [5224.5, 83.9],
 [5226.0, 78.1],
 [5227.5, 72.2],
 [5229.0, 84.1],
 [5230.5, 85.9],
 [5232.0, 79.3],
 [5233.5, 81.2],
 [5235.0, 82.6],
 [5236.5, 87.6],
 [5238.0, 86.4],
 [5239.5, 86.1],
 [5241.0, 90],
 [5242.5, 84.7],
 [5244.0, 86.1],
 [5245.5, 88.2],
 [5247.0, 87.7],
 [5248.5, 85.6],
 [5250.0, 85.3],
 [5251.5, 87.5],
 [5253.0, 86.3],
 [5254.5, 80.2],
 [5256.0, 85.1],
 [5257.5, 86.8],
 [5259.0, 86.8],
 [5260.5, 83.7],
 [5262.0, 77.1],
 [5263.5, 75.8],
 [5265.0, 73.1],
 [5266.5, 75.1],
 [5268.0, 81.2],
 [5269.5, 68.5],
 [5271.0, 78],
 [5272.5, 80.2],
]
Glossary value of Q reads 77.1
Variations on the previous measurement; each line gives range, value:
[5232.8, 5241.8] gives 90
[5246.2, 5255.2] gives 87.7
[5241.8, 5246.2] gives 88.2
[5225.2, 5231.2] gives 85.9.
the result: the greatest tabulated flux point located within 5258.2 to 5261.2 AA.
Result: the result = 86.8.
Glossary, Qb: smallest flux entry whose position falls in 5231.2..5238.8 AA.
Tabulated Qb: 79.3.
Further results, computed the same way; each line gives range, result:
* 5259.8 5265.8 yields 73.1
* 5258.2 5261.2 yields 83.7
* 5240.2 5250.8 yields 84.7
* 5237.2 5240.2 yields 86.1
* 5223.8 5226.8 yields 78.1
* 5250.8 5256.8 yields 80.2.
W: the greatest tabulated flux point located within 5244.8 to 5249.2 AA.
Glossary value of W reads 88.2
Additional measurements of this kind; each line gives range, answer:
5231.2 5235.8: 82.6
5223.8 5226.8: 83.9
